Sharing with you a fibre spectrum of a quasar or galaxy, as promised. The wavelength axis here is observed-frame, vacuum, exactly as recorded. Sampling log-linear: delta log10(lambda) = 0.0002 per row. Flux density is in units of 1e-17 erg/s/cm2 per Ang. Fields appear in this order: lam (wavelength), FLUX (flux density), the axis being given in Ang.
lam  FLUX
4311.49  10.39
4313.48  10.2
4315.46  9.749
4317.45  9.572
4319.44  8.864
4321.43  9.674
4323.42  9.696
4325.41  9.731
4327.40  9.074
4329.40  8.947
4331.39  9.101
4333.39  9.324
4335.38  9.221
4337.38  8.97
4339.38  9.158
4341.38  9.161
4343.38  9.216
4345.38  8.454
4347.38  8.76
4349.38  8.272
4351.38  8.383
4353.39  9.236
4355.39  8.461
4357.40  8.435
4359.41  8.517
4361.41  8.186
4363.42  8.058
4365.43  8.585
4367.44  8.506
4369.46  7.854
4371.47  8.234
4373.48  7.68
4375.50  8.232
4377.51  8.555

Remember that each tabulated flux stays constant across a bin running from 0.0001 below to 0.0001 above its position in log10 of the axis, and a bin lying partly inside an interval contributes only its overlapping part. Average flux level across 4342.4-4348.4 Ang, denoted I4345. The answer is 8.81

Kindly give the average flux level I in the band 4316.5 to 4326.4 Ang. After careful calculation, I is 9.51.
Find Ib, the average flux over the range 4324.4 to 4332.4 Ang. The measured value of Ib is 9.21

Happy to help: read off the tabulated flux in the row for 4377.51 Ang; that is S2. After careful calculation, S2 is 8.555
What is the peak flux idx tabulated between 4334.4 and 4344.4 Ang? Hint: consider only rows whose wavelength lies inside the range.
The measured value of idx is 9.221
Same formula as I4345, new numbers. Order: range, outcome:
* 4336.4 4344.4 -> 9.12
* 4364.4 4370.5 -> 8.31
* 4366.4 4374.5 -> 8.06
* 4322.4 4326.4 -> 9.72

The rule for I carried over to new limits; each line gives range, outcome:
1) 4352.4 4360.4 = 8.66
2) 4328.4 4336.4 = 9.15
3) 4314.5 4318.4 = 9.66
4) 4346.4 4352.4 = 8.47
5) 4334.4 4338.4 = 9.08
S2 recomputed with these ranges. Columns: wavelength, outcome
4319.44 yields 8.864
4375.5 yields 8.232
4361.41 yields 8.186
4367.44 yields 8.506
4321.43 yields 9.674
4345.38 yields 8.454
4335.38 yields 9.221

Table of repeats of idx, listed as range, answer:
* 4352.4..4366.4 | 9.236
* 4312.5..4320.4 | 10.2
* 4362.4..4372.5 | 8.585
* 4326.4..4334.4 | 9.324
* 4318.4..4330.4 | 9.731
